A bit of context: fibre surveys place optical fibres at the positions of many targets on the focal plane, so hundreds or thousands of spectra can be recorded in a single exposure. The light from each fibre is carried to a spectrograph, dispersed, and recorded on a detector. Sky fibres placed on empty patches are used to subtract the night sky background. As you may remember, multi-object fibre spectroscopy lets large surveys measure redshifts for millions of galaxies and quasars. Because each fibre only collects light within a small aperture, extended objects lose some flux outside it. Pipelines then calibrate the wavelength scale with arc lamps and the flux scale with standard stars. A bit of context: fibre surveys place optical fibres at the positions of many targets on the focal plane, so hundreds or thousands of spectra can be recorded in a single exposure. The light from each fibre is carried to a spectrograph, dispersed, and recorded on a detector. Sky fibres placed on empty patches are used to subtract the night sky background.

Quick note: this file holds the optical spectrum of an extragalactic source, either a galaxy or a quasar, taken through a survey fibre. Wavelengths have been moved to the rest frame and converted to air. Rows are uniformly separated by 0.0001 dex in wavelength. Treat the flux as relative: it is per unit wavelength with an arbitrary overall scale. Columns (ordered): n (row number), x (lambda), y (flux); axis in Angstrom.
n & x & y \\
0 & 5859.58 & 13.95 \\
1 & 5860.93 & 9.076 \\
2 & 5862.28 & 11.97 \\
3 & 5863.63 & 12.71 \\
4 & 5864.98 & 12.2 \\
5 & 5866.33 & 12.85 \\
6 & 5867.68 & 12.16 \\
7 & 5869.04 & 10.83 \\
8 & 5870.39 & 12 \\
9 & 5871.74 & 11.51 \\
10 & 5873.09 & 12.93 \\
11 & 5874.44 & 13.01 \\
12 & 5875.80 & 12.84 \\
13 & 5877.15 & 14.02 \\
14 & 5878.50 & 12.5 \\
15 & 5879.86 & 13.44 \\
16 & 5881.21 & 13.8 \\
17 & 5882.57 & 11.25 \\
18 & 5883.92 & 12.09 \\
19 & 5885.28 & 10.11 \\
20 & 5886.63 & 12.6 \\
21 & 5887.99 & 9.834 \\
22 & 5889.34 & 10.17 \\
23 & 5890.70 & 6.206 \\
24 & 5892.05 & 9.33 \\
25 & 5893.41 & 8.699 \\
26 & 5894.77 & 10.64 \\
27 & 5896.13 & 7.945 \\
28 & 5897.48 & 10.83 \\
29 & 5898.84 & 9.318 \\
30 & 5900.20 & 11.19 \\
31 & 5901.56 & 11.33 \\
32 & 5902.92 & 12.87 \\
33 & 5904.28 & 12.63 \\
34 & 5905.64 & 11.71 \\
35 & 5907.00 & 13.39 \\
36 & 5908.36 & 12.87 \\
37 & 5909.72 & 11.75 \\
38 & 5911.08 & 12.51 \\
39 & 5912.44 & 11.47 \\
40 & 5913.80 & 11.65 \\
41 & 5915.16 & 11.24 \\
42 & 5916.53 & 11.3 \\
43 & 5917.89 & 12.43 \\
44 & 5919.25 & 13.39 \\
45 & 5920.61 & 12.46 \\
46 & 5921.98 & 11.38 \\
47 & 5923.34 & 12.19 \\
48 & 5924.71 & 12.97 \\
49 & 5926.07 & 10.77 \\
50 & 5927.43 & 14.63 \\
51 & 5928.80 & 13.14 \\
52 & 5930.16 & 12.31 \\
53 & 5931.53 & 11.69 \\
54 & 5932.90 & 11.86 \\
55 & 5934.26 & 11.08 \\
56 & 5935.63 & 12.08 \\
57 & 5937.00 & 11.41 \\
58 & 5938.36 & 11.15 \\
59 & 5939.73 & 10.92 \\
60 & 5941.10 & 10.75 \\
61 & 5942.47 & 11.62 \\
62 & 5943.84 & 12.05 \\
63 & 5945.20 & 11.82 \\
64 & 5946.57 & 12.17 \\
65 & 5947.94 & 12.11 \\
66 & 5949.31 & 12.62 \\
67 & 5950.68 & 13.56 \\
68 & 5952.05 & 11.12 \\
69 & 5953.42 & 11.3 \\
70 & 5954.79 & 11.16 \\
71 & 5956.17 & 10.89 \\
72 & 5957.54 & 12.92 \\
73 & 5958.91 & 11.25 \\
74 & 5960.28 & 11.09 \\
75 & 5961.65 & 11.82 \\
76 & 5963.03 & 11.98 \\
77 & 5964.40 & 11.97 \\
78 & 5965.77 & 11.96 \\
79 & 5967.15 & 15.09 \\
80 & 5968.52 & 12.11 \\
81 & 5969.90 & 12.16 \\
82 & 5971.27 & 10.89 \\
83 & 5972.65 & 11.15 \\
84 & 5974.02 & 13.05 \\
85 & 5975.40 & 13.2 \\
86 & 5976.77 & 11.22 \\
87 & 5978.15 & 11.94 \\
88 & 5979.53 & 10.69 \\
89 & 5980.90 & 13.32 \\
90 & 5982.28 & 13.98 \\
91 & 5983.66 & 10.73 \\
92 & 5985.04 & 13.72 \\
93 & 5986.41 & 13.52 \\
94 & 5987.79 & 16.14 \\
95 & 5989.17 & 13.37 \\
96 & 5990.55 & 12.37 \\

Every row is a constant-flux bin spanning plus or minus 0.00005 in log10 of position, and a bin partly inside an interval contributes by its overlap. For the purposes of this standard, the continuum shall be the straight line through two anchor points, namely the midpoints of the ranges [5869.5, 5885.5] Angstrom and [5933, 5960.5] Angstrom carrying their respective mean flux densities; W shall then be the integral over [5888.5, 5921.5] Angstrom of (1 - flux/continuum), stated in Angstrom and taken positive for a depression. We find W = 2.78 Angstrom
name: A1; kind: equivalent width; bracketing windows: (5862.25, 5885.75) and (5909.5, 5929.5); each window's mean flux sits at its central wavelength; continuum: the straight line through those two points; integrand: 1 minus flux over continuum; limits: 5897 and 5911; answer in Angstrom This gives 0.5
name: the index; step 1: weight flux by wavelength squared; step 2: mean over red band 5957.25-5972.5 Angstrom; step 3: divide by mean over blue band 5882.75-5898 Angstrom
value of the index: 1.2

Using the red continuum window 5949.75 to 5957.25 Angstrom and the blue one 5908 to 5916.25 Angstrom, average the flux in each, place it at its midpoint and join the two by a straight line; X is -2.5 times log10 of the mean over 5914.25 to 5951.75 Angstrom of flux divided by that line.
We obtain -0.02 mag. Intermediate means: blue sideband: 11.8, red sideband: 11.7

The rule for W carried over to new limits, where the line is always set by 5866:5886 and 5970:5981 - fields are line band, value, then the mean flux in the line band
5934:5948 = 0.6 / 11.6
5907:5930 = -0.3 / 12.3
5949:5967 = 0.1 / 11.9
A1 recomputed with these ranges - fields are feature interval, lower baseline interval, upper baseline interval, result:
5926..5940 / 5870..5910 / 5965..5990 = 0.0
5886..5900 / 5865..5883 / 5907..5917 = 3.0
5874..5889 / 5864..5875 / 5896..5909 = -0.4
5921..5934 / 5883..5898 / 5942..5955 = -1.2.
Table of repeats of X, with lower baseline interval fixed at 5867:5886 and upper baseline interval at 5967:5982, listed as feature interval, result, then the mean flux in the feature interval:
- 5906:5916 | 0.02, 12.1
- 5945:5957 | 0.03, 11.9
